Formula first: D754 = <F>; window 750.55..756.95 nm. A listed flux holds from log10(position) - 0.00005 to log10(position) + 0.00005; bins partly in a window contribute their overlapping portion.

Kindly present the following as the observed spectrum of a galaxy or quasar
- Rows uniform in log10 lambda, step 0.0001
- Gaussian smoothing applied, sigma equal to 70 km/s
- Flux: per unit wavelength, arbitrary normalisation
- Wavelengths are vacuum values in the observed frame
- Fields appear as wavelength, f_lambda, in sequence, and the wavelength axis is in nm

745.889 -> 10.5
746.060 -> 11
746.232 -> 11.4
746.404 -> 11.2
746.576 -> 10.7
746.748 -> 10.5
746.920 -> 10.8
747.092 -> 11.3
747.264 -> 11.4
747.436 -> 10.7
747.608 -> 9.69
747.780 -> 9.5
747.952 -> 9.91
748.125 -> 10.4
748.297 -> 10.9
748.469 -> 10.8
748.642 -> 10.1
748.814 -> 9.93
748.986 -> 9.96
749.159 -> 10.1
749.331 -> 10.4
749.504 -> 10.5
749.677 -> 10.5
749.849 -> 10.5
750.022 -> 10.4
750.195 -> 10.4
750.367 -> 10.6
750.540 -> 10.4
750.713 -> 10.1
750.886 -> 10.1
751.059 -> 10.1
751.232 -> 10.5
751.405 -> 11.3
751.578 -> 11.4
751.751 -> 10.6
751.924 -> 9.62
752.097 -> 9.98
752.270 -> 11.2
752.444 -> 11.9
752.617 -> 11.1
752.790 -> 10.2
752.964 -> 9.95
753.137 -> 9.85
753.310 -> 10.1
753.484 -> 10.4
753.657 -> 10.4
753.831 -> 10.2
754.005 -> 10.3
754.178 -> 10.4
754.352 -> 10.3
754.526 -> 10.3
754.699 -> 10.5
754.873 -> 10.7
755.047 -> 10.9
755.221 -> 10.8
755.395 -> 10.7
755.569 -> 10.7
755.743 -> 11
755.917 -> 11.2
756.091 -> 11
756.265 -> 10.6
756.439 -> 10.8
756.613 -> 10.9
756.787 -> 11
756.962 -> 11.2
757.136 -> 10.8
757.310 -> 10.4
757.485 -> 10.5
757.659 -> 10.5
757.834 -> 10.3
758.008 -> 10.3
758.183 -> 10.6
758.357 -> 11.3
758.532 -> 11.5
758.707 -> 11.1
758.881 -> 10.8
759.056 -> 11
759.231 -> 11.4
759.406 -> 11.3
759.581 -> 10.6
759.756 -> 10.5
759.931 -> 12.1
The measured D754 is 10.6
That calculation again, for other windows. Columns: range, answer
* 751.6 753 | 10.6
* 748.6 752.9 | 10.5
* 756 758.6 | 10.8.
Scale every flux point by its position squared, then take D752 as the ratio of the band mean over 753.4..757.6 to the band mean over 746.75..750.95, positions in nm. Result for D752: 1.04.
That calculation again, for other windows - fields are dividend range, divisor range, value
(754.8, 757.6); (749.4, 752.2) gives 1.05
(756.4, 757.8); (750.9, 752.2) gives 1.04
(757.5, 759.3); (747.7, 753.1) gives 1.06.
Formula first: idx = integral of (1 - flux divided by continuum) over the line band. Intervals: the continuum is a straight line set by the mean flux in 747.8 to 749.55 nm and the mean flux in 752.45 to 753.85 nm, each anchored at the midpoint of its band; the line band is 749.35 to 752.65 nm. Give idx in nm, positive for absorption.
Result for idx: -0.08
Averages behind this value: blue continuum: 10.3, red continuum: 10.4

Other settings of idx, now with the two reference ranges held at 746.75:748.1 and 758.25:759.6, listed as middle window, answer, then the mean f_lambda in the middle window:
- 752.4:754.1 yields 0.06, 10.4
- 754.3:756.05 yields 0.03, 10.7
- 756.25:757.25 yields 0.01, 10.9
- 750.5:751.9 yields 0.02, 10.5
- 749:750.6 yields 0.03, 10.4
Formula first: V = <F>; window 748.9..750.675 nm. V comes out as 10.4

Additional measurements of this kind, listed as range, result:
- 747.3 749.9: 10.3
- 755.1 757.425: 10.8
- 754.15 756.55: 10.7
